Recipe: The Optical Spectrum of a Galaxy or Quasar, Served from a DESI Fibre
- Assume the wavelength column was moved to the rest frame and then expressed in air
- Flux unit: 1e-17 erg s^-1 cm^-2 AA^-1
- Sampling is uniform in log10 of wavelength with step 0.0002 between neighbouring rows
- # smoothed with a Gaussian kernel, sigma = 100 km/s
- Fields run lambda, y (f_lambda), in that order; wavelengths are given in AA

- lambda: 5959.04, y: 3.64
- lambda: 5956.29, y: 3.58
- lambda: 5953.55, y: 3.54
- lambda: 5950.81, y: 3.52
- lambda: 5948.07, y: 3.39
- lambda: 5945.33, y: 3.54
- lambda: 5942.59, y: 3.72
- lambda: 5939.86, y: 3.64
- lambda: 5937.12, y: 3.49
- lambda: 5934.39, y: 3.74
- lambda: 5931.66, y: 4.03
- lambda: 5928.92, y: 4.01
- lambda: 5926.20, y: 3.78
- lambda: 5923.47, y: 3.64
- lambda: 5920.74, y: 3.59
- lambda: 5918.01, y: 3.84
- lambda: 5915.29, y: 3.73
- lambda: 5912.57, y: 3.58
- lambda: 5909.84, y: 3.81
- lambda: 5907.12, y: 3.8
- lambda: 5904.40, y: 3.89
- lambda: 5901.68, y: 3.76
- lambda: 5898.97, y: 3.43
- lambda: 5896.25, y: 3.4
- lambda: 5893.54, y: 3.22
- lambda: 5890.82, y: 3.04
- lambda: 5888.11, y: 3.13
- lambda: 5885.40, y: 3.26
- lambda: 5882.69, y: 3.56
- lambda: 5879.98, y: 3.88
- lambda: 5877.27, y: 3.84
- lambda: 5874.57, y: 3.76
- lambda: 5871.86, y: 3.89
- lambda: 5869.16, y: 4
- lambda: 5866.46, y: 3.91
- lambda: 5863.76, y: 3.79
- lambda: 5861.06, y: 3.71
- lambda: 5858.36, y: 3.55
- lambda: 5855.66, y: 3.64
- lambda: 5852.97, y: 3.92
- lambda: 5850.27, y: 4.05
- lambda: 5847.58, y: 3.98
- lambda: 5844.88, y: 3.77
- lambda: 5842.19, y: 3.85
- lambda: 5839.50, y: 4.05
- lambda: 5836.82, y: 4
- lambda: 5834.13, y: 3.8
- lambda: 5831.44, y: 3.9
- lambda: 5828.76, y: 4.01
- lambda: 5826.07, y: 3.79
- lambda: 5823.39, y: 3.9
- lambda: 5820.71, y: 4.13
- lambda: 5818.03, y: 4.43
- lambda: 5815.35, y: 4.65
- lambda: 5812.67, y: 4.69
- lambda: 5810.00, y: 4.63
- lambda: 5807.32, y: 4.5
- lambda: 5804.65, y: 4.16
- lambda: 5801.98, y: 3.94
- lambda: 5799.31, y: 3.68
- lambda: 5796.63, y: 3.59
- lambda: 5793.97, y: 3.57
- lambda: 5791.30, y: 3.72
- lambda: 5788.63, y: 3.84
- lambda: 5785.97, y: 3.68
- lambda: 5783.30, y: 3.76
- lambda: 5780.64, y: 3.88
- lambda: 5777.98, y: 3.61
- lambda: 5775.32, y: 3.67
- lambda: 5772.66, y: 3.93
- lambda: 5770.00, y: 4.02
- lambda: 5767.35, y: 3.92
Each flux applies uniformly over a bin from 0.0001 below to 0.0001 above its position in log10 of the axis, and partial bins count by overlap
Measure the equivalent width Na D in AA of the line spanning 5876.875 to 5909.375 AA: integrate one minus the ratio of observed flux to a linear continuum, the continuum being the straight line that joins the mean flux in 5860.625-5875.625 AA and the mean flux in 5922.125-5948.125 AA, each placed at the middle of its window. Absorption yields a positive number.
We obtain 2.4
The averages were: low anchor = 3.85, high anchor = 3.71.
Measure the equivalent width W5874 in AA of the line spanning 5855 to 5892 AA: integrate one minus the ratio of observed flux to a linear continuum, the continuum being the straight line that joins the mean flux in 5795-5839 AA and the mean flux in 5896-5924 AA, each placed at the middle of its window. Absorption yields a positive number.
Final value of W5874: 2.1 AA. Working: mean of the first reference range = 4.11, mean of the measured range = 3.64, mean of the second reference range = 3.69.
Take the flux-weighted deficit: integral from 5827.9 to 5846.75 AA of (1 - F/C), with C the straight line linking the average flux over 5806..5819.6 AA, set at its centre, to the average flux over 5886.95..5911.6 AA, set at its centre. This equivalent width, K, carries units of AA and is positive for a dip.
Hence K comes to 1.58 AA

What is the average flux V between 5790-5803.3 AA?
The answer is 3.7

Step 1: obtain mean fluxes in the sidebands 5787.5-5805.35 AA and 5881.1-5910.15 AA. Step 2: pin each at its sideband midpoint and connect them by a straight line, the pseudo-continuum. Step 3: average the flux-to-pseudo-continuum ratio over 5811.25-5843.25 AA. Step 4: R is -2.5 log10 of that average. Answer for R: -0.12 mag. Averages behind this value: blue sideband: 3.77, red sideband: 3.47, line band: 4.1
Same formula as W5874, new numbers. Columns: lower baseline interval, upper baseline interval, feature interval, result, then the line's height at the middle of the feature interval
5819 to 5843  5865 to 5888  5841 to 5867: 0.2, 3.84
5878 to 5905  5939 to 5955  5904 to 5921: -1.3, 3.49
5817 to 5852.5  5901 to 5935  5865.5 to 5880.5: 0.0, 3.88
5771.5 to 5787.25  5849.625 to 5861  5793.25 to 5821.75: -3.3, 3.76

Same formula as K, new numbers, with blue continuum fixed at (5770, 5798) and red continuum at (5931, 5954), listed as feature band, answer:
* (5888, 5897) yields 1.1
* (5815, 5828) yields -1.5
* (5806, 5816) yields -2.4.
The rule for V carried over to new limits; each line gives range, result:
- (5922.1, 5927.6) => 3.72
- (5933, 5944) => 3.65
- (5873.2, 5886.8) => 3.66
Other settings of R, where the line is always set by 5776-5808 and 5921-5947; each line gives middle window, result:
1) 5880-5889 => 0.10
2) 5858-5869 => -0.01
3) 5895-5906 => 0.03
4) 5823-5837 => -0.03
